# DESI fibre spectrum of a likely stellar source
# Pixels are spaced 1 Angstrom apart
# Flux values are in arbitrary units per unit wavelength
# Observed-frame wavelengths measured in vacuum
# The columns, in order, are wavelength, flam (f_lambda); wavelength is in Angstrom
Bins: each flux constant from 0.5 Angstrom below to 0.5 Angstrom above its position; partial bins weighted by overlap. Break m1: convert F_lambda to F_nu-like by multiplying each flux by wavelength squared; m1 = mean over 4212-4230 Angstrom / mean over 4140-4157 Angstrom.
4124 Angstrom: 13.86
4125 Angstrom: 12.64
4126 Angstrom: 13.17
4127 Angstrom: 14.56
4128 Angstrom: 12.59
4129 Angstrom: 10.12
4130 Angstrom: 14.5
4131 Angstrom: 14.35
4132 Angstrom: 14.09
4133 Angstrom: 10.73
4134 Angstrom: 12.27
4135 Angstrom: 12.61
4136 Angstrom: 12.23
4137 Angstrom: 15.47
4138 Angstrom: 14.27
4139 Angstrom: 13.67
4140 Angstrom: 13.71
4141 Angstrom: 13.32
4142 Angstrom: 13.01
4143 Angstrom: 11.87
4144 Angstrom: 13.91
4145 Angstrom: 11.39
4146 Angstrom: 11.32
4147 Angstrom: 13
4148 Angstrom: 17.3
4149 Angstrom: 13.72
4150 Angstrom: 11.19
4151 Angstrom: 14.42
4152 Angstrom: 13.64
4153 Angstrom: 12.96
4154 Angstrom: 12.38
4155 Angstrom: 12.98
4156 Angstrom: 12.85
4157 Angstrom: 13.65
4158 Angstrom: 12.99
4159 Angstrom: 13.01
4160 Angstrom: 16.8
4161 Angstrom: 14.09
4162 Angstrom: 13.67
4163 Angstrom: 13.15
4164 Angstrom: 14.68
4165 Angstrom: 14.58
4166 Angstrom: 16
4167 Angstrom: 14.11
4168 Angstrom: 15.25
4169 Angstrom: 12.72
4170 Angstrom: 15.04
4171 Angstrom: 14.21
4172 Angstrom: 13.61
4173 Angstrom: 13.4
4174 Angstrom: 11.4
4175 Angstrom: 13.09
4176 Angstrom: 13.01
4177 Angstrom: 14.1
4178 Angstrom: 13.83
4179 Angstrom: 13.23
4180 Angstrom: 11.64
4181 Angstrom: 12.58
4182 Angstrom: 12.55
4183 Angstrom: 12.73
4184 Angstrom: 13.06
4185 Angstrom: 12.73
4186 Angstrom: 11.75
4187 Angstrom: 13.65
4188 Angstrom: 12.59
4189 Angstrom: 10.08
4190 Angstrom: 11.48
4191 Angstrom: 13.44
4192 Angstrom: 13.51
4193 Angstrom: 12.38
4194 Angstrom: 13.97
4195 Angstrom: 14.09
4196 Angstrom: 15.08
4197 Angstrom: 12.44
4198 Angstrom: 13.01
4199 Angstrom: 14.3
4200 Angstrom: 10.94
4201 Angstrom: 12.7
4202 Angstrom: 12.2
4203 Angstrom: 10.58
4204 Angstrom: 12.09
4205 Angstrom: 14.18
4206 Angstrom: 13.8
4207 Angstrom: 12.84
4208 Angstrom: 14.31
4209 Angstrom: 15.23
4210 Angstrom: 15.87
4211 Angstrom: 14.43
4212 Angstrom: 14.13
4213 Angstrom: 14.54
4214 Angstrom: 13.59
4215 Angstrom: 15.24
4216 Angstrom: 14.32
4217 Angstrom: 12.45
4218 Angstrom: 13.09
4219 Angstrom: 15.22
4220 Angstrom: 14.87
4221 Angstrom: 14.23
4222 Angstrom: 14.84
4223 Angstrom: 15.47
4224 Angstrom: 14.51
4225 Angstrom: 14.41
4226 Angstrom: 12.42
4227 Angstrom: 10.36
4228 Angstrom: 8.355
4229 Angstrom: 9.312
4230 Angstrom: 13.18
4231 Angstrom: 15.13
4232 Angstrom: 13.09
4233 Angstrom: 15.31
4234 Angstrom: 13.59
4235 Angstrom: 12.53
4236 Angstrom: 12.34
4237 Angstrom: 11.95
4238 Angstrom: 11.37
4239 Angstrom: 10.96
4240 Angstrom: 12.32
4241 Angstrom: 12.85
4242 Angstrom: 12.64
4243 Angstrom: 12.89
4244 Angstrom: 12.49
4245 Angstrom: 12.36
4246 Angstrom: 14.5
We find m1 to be 1.06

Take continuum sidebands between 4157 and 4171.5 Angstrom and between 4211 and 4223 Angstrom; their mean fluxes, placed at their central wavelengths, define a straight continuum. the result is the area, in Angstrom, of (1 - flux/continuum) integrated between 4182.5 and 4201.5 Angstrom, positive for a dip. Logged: 1.9 Angstrom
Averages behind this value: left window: 14.3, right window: 14.3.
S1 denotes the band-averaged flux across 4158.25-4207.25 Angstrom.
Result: 13.3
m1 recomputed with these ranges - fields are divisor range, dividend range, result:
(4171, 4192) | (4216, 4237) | 1.06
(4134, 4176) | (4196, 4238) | 1.01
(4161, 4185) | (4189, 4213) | 1.00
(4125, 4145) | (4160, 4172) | 1.11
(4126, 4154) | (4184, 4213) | 1.03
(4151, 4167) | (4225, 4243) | 0.92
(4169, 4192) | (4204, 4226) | 1.13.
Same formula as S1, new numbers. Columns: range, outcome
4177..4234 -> 13.2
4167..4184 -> 13.3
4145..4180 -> 13.6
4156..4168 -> 14.2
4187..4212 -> 13.2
